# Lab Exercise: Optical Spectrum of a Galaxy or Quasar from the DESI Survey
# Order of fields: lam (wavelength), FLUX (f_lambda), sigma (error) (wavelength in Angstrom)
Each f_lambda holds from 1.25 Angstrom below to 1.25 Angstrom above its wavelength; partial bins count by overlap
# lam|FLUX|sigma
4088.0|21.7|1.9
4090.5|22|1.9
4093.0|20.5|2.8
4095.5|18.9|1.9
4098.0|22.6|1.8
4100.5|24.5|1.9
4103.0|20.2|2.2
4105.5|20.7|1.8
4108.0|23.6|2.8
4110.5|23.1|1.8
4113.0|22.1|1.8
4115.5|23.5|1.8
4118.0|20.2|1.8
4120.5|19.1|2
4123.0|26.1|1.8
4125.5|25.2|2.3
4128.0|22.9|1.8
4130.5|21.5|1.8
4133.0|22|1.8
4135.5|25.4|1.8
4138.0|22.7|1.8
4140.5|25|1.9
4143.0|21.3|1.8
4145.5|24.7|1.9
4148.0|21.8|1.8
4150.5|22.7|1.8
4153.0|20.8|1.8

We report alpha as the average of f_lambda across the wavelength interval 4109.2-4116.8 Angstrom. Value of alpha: 22.9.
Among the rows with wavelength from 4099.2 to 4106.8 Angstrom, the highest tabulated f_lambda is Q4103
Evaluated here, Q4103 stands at 24.5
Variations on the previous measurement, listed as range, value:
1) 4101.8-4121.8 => 23.6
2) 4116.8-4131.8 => 26.1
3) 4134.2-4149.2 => 25.4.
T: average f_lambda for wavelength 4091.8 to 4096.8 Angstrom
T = 19.7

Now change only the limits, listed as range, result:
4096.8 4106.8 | 22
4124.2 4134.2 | 22.9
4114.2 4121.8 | 21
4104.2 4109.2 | 22.1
